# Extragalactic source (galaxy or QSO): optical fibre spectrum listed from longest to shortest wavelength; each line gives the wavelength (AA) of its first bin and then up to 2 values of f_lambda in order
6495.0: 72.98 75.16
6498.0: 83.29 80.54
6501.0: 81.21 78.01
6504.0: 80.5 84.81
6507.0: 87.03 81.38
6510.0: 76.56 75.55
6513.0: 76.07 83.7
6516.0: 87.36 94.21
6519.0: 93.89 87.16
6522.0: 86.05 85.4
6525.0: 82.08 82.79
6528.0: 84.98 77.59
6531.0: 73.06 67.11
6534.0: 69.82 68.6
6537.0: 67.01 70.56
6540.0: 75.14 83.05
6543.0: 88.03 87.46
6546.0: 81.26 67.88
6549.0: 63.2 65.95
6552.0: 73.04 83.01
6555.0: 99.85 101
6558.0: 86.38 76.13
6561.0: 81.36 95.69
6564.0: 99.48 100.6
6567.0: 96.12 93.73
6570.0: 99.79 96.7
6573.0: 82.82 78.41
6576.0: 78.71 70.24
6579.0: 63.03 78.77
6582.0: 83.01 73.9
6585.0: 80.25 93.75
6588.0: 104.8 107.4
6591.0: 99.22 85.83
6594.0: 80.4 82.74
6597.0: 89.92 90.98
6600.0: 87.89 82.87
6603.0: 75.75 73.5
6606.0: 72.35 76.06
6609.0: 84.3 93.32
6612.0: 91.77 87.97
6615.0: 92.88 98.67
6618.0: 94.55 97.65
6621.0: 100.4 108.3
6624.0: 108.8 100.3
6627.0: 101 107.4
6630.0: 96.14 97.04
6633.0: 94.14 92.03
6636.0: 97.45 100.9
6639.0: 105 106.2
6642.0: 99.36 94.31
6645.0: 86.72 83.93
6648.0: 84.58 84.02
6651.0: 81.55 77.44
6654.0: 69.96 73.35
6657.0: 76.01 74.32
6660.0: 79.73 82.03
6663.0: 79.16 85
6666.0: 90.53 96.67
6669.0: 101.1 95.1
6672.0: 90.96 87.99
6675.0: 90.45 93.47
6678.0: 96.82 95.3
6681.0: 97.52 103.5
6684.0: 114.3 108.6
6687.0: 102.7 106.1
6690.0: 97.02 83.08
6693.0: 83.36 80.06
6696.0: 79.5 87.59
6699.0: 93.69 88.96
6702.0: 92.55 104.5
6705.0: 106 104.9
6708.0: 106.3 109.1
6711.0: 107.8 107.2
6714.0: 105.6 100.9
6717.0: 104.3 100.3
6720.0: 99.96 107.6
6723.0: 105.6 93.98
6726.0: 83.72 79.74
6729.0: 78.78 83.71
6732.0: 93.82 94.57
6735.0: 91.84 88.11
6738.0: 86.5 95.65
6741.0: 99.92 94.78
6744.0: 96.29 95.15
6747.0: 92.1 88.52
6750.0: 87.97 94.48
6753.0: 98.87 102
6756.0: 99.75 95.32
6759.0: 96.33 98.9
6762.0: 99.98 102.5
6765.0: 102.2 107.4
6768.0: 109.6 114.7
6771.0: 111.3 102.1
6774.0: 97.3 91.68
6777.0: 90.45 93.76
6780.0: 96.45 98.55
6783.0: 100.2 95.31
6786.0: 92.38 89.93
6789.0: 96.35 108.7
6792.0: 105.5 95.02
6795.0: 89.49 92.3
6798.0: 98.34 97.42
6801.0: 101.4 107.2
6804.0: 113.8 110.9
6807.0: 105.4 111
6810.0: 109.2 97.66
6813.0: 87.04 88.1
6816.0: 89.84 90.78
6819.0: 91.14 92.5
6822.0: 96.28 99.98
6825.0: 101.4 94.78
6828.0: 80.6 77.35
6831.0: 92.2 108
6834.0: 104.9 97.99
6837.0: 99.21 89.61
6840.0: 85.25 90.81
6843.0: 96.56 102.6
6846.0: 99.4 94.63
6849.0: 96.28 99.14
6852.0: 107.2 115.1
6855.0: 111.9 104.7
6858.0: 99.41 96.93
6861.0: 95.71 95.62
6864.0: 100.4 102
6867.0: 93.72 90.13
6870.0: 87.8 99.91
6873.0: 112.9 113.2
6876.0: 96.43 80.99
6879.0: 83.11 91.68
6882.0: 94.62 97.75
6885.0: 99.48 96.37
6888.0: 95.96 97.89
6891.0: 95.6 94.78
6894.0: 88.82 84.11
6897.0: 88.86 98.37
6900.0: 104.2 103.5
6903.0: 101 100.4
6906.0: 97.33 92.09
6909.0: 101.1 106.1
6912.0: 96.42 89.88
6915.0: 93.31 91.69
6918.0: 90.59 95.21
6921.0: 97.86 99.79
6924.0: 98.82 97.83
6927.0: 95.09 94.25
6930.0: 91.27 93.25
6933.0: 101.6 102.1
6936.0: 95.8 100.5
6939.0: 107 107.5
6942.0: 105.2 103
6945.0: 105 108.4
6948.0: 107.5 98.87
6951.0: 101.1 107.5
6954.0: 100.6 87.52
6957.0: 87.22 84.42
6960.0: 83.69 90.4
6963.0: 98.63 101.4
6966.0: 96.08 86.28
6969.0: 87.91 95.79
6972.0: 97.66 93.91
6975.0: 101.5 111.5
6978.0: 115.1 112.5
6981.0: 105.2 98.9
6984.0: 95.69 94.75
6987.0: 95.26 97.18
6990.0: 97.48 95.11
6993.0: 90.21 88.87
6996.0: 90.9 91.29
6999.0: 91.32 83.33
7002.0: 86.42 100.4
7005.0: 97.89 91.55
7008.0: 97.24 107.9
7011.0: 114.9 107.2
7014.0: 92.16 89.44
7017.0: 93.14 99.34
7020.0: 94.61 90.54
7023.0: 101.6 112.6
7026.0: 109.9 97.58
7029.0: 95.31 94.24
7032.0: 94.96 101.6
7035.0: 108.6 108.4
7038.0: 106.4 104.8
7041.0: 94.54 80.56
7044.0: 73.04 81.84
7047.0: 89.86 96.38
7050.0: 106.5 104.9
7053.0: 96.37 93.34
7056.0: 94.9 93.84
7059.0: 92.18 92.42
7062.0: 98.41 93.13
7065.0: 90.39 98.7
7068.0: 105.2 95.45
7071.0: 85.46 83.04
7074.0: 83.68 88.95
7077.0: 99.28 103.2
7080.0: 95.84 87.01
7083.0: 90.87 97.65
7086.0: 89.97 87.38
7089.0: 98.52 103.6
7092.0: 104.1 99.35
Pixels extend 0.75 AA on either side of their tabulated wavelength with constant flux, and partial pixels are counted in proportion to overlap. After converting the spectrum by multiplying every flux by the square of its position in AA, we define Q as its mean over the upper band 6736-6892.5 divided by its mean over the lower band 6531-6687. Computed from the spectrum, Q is 1.18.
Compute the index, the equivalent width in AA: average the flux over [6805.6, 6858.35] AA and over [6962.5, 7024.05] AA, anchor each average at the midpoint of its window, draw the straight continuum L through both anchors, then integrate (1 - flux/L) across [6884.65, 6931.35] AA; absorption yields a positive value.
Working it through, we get 0.6 AA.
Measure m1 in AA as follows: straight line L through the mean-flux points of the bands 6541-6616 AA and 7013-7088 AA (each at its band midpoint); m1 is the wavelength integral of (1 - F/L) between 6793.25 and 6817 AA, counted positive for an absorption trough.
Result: -2.5 AA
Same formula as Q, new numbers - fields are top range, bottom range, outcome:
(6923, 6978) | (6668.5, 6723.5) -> 1.08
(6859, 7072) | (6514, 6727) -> 1.20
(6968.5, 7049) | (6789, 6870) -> 1.04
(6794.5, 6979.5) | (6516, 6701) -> 1.21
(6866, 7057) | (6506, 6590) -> 1.32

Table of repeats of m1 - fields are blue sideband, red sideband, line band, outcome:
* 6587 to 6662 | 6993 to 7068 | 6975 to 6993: -1.1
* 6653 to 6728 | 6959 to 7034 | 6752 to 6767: -0.8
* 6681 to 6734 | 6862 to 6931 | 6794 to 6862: -1.1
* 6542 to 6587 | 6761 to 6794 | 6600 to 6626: -0.8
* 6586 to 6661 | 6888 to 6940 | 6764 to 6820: -3.2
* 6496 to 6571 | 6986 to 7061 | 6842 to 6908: -4.1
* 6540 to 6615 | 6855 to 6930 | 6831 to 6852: -0.6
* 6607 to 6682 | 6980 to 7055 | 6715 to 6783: -2.6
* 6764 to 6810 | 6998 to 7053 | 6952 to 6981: 0.4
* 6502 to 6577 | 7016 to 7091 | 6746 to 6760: -1.1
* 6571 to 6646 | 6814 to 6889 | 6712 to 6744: -0.5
